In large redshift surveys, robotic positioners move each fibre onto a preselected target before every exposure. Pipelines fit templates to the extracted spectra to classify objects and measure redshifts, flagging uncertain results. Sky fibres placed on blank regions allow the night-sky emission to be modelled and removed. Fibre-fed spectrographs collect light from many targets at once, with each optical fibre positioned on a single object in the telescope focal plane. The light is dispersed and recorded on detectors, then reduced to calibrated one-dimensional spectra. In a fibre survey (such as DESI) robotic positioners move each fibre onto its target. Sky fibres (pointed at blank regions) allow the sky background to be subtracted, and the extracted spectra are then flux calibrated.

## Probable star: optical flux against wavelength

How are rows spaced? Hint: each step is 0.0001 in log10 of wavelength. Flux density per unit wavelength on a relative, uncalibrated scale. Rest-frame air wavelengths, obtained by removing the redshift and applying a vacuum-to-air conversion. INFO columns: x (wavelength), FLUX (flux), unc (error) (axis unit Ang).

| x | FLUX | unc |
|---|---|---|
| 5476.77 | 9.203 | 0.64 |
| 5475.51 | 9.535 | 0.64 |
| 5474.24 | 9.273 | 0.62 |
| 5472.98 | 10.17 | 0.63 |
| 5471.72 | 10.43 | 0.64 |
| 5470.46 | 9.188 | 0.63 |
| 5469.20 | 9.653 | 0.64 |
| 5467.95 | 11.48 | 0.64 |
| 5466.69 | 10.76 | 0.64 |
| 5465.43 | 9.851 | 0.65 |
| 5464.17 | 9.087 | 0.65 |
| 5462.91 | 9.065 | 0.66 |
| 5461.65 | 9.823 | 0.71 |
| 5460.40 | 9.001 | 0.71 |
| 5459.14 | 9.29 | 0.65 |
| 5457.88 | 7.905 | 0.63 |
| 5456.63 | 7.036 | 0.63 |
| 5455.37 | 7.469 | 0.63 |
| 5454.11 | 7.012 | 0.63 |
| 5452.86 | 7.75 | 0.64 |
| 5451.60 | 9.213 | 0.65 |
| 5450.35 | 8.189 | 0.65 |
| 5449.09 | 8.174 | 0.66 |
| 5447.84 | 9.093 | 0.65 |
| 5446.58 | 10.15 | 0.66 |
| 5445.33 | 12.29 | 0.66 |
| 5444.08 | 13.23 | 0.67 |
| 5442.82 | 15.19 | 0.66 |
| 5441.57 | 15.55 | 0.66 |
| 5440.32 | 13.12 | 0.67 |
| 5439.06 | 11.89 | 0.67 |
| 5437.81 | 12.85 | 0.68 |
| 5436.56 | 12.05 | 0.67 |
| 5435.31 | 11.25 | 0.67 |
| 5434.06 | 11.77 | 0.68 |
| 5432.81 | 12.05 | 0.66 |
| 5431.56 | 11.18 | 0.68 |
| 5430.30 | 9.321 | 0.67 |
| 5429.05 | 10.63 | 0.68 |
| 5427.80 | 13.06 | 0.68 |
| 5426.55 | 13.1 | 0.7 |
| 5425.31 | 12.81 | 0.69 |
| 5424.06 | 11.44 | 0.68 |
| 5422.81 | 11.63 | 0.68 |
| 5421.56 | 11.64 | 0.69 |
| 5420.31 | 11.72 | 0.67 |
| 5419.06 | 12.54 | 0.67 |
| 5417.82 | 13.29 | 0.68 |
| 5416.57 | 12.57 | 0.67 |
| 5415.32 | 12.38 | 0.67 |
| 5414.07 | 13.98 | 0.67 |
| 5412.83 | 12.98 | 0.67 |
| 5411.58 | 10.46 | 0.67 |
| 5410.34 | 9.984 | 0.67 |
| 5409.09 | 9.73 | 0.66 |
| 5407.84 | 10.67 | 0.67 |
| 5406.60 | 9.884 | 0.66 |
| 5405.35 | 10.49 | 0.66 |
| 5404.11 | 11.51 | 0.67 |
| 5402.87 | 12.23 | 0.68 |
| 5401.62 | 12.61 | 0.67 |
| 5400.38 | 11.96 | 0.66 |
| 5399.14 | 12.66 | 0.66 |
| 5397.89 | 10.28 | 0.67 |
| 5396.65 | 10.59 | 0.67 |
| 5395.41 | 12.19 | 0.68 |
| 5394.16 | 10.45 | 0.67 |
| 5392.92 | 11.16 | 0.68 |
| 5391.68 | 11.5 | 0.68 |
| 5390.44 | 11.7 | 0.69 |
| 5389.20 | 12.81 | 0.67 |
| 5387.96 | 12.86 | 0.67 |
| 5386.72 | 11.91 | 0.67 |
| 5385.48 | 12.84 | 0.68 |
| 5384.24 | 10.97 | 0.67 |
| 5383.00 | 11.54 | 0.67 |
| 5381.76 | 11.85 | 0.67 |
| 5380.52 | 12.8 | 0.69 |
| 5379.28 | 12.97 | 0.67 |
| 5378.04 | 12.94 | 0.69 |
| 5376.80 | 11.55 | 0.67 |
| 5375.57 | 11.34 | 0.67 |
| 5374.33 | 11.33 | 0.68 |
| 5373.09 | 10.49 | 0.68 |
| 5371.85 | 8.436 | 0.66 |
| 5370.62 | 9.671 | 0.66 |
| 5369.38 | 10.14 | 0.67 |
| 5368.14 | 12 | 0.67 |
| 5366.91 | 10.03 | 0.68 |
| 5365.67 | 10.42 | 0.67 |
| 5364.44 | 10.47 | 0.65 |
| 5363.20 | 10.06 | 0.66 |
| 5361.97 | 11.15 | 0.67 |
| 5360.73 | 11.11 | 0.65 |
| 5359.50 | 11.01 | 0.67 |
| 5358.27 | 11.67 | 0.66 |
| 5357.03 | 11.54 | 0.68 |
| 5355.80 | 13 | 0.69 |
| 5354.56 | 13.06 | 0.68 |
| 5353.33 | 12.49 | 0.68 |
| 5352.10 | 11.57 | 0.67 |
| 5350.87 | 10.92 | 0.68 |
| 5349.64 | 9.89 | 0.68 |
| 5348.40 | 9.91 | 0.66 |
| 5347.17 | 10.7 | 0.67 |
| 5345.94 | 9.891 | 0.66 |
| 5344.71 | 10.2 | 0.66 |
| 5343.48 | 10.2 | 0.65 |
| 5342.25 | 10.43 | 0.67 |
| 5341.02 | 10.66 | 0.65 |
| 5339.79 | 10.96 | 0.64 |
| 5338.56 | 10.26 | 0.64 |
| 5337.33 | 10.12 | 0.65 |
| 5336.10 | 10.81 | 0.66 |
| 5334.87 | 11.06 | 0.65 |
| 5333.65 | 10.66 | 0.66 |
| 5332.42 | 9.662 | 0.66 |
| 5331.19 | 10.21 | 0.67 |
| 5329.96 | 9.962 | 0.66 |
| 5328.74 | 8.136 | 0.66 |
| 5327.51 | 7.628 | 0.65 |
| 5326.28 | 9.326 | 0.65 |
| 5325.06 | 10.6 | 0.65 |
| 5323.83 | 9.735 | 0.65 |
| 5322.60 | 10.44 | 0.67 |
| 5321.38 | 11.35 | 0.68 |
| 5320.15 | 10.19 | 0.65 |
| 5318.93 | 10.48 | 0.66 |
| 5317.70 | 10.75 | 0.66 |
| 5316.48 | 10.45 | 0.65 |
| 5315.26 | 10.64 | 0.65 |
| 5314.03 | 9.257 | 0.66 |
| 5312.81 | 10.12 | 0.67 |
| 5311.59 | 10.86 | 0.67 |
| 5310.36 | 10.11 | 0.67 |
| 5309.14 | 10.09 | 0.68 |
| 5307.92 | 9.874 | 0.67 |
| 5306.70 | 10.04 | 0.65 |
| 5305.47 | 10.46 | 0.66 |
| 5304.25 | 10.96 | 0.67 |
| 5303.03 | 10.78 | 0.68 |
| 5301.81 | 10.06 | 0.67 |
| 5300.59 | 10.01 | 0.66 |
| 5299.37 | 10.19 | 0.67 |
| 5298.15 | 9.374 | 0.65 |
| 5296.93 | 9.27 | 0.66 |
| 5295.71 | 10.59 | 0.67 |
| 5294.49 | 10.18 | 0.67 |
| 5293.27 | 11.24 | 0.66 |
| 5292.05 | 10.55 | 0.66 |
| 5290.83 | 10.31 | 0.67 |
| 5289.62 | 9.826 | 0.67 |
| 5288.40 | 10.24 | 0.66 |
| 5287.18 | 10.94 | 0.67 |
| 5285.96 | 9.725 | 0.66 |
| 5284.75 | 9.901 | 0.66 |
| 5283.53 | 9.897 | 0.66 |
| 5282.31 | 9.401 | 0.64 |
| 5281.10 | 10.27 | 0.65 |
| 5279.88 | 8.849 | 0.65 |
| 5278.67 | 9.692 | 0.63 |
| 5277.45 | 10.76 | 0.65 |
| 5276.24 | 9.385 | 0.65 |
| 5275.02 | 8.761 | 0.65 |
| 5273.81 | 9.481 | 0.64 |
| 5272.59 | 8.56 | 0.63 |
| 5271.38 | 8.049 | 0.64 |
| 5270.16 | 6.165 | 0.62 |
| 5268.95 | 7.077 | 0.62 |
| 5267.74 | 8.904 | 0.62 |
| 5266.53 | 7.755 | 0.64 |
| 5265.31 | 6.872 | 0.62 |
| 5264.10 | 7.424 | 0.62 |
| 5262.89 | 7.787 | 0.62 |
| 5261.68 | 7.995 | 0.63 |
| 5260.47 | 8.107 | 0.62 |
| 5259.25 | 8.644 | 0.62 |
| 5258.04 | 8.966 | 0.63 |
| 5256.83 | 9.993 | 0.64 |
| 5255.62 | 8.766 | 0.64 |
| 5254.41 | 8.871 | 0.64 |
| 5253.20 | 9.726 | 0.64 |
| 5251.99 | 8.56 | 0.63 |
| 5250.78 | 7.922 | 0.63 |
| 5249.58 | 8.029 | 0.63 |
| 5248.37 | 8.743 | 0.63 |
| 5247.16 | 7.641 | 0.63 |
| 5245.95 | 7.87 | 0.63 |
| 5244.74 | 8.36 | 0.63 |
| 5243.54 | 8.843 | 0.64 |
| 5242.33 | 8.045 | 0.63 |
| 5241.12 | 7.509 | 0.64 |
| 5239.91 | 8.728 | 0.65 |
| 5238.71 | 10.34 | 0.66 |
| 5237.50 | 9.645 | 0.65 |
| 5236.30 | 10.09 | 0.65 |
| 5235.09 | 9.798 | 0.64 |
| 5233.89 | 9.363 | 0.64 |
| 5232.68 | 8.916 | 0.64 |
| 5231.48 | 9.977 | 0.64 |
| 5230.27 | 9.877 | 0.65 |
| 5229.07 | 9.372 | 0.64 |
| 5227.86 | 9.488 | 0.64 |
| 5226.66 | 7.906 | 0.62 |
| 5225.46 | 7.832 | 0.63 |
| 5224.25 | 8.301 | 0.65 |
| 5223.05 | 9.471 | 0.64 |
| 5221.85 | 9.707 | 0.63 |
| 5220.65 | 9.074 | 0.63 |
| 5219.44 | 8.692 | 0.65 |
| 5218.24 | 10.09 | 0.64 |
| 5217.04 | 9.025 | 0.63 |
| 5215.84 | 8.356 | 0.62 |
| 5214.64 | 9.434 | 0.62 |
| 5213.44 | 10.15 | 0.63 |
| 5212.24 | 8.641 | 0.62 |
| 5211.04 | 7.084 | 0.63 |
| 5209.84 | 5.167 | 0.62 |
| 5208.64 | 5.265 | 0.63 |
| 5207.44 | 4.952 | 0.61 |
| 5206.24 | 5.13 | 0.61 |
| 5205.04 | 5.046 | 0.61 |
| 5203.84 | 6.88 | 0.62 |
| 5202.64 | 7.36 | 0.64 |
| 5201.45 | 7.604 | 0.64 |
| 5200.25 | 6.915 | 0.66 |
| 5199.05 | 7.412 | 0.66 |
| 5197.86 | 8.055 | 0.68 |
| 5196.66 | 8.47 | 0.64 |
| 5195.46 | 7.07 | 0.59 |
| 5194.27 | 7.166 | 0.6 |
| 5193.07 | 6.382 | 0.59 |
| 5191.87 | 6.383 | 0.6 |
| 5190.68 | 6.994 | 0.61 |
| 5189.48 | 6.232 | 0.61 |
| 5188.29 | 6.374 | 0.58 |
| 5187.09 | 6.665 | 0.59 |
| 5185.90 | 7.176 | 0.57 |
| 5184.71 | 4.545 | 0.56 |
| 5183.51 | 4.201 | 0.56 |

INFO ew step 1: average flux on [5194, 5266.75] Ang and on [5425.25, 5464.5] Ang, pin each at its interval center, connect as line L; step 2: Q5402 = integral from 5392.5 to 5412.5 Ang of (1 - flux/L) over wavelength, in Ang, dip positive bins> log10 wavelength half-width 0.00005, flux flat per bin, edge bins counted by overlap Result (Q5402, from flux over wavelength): -1.87 Ang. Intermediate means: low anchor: 8.28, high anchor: 10.6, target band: 11.1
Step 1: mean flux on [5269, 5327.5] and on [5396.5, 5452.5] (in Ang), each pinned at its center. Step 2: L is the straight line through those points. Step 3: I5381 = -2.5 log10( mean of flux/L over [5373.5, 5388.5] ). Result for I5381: -0.10 mag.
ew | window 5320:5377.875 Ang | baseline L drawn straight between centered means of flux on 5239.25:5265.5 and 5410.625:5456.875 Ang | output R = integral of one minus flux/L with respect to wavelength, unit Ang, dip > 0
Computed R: -3.6 Ang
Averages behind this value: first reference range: 8.37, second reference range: 11.4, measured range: 10.6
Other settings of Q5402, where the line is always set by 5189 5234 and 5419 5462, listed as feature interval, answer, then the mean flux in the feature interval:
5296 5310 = -1.6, 10.1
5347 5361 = -2.5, 11.4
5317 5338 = -1.6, 10.1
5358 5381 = -2.5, 11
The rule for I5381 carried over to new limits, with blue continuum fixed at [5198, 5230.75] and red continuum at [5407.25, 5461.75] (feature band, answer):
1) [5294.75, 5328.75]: -0.09 mag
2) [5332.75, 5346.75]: -0.08 mag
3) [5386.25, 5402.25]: -0.12 mag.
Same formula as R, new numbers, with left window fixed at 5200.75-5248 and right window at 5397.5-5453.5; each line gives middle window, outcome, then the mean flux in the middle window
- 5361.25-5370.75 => 0.1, 10.5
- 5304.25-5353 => -1.1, 10.2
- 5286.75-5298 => -1.0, 10.3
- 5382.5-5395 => -0.9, 11.8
